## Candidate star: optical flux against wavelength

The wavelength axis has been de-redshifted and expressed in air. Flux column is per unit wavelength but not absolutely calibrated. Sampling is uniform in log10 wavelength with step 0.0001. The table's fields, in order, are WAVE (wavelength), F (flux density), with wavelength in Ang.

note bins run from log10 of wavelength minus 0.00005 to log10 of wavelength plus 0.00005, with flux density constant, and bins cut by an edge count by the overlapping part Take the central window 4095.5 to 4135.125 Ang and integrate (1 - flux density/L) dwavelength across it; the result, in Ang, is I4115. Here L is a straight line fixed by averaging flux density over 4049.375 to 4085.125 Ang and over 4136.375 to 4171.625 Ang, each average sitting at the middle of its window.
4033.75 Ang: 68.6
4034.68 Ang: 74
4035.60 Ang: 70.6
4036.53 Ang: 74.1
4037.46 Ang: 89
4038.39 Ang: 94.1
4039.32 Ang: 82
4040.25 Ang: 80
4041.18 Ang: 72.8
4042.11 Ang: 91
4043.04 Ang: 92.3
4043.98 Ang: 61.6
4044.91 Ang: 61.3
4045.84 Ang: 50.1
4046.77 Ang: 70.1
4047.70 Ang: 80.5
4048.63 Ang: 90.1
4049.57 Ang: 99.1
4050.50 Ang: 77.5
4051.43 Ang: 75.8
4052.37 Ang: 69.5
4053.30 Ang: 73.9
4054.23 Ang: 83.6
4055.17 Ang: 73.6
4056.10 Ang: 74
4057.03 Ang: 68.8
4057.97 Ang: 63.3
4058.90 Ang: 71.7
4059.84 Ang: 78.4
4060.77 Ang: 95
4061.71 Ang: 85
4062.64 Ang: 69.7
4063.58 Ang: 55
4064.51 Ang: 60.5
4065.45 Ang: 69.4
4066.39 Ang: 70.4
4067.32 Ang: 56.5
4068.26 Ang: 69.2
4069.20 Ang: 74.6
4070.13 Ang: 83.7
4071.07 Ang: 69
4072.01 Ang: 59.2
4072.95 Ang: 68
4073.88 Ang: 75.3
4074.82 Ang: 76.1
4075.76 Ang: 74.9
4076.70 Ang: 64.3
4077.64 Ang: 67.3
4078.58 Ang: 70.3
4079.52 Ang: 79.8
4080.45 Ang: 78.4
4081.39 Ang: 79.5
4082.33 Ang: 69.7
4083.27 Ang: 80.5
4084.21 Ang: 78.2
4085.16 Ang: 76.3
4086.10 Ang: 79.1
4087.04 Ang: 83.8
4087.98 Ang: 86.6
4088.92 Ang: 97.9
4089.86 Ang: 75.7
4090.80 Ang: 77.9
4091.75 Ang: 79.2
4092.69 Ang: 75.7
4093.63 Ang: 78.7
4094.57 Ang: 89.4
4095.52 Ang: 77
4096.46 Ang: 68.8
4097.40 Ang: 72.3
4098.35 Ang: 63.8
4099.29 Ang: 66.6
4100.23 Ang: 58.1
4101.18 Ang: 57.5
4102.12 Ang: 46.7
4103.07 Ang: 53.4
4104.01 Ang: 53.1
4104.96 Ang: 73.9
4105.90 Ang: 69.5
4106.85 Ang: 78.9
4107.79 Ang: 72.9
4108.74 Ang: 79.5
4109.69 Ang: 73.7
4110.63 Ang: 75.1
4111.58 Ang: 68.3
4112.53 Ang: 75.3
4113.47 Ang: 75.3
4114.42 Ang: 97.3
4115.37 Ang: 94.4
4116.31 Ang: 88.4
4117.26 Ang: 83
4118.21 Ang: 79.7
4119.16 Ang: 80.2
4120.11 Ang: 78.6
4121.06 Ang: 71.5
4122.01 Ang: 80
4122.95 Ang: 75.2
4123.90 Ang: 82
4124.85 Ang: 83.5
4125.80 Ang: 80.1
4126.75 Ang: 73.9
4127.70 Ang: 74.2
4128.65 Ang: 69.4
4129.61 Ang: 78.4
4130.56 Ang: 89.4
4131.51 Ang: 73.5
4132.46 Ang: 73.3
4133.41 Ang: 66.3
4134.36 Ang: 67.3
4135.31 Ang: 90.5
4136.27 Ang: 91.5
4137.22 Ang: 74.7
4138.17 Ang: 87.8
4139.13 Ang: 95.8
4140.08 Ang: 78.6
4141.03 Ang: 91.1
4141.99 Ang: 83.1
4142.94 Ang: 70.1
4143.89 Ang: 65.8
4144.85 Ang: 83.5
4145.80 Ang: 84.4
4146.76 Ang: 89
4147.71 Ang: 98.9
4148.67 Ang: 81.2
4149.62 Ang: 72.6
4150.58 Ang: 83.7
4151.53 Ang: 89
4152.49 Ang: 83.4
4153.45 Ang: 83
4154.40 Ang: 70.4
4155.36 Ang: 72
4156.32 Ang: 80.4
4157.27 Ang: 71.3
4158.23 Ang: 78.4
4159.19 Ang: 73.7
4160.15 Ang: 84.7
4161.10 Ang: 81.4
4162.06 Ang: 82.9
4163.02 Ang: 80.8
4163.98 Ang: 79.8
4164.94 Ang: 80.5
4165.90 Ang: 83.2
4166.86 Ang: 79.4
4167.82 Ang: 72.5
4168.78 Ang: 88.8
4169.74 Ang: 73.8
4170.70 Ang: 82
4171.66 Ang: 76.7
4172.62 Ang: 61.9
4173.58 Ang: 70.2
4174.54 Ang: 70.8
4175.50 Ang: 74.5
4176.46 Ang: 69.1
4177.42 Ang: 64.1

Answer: 1.9 Ang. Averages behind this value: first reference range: 73.2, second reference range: 80.9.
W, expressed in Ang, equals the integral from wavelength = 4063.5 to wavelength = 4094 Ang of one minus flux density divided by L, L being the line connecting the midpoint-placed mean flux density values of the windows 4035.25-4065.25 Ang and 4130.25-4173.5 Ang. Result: 1.2 Ang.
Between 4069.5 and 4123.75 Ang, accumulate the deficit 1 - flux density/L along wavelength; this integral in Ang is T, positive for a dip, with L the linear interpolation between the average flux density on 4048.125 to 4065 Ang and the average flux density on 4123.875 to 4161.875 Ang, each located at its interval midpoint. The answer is 2.0 Ang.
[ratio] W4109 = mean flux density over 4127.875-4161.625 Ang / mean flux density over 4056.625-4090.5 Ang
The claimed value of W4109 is 1.08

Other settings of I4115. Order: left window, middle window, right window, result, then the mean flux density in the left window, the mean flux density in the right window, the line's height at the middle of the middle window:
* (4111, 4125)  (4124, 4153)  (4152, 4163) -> -0.5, 80.8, 78.4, 79.5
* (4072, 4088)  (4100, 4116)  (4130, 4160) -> 1.3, 75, 80.5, 77.3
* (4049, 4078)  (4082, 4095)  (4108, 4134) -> -1.0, 72.7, 78.4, 75.2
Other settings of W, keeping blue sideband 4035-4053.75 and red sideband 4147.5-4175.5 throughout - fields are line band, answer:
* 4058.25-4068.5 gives 0.92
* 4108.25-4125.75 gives -0.40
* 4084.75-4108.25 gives 1.70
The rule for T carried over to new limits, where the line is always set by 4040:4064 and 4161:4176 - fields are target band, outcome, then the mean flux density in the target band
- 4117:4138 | -0.4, 78.1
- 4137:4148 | -0.9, 83.5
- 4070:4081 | 0.6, 71.9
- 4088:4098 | -0.4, 79.4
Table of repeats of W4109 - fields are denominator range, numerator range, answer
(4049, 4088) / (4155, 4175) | 1.05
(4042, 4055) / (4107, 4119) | 1.05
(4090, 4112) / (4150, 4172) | 1.14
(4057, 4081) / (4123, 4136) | 1.08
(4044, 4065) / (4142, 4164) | 1.09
